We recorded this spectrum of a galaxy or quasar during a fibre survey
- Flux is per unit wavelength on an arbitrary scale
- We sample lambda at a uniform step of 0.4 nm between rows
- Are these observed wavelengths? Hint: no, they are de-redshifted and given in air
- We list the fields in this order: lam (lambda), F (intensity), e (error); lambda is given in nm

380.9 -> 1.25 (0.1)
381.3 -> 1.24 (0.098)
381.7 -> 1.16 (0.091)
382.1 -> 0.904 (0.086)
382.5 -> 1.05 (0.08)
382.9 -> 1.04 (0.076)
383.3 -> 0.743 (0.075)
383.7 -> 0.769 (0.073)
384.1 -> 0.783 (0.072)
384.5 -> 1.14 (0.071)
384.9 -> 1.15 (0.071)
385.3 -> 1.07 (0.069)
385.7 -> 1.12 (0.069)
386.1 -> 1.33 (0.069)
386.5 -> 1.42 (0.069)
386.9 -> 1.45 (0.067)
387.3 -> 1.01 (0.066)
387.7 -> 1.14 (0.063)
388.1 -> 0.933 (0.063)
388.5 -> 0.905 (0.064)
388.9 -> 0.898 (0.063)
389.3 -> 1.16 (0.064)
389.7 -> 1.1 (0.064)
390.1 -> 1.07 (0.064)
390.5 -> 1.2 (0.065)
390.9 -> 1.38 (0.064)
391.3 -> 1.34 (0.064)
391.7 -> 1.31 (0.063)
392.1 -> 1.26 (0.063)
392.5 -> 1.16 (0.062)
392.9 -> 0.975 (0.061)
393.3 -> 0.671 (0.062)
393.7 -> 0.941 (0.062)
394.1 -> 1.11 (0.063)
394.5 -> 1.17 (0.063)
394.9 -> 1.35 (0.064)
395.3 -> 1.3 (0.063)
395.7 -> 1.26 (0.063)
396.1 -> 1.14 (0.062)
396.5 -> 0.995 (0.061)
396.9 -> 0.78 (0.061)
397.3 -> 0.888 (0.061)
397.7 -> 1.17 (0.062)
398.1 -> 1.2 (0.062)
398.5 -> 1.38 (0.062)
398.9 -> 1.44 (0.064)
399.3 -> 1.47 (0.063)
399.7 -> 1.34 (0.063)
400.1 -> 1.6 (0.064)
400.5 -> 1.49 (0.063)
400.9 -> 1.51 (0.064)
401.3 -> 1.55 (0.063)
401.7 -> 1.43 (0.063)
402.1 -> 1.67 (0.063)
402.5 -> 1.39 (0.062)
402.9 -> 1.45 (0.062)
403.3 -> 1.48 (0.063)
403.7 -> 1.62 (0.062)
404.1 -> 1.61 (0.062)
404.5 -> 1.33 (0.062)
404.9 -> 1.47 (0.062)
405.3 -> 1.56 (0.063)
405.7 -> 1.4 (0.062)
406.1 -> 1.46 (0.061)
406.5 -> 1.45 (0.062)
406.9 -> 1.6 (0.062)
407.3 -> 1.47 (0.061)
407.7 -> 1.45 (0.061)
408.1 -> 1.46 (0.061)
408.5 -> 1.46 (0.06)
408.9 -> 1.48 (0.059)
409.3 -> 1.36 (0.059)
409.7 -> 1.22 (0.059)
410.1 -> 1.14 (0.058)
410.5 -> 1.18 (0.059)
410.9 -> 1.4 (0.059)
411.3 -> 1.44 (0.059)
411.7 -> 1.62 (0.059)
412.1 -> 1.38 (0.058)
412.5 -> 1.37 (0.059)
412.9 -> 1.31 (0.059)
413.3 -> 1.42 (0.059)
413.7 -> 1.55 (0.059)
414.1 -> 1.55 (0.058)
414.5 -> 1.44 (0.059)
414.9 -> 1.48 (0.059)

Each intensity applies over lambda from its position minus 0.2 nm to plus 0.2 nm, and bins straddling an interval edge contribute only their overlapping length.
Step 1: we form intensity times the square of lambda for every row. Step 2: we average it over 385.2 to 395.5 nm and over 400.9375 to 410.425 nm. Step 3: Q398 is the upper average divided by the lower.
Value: 1.37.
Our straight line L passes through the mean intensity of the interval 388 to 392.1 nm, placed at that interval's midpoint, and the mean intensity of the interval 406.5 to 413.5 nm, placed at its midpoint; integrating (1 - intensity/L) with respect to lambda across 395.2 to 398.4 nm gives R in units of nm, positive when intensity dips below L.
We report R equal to 0.35 nm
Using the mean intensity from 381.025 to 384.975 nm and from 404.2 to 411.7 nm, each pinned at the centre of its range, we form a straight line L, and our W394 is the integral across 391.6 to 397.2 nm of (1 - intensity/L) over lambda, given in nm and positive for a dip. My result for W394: 0.44 nm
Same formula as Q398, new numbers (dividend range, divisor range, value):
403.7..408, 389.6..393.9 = 1.41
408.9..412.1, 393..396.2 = 1.31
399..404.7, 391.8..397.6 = 1.44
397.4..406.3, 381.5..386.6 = 1.52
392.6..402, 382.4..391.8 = 1.17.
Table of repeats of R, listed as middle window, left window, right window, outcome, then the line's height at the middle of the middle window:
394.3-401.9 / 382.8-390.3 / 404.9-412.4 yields -0.21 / 1.25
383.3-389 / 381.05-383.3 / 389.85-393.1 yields 0.25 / 1.12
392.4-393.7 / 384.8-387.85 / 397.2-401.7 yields 0.38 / 1.3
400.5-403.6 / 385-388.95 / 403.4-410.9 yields -0.33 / 1.36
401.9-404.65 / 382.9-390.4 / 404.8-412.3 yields -0.36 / 1.34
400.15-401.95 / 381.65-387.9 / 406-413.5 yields -0.31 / 1.29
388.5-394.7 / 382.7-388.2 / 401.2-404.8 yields 0.59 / 1.23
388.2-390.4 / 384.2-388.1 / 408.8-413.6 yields 0.31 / 1.2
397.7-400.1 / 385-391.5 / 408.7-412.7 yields -0.22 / 1.25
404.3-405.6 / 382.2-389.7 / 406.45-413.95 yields -0.11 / 1.33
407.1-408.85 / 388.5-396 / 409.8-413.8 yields -0.18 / 1.33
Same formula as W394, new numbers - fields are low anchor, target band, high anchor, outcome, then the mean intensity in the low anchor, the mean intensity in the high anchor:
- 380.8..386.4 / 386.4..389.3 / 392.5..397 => -0.10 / 1.06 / 1.07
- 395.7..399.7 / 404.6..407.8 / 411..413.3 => -0.38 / 1.18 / 1.42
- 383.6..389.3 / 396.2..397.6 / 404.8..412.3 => 0.36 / 1.09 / 1.42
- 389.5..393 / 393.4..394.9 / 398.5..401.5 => 0.25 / 1.21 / 1.48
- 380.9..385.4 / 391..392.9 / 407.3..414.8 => -0.18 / 1.01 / 1.4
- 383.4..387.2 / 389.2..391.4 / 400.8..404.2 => 0.06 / 1.12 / 1.52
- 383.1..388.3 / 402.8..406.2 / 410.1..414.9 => -0.45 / 1.08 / 1.41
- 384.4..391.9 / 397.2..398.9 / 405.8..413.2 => 0.09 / 1.16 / 1.4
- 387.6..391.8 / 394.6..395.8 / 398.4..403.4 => 0.00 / 1.13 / 1.48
